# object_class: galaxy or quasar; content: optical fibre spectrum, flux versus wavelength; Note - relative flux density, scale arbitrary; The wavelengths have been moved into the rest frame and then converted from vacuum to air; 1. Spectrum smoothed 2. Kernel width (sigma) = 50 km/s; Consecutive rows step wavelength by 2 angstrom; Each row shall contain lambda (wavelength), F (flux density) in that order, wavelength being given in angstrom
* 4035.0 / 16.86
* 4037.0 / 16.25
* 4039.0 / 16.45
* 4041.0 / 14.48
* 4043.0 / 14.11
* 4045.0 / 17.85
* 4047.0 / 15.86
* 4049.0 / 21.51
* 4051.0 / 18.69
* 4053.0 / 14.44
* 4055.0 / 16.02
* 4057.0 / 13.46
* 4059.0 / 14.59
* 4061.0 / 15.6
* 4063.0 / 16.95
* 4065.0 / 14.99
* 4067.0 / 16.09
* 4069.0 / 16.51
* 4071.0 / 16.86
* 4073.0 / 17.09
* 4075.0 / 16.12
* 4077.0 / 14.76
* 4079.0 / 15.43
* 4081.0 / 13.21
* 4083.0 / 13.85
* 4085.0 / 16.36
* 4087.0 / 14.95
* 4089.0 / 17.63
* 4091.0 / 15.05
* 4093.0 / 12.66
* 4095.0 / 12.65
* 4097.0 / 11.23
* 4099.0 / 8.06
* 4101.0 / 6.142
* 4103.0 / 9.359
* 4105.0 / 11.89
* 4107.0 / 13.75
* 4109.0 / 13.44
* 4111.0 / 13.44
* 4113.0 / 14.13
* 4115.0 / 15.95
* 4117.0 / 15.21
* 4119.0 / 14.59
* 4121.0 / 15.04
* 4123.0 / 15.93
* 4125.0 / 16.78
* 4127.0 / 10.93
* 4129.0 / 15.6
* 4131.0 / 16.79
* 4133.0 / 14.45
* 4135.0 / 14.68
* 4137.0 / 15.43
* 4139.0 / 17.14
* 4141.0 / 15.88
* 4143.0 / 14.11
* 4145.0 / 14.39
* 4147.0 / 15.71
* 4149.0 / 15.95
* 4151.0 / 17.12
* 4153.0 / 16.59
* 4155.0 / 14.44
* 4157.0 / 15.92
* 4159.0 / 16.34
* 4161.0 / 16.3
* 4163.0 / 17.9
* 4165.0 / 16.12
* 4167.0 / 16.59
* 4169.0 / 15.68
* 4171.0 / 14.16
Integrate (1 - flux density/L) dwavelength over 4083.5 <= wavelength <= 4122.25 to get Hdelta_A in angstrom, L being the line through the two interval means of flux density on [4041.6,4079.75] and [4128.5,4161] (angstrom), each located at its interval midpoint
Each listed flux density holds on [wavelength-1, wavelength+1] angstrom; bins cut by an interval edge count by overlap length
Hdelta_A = 6.4 angstrom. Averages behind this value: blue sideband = 16.1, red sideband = 15.7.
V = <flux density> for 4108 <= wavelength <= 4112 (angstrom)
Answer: 13.4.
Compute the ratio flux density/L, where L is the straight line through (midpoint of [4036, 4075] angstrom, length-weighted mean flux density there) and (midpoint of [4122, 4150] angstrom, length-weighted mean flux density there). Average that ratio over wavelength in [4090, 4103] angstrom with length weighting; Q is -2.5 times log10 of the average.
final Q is 0.40 mag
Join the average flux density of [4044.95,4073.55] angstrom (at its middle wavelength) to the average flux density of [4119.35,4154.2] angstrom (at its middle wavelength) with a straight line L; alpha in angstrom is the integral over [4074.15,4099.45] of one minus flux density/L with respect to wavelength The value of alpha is 3.05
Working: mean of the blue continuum 16.4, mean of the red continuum 15.4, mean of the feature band 14.1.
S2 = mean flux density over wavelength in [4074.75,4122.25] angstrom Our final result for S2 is 13.5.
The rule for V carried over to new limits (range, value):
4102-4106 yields 10.6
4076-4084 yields 14.3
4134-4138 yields 15.1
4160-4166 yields 16.8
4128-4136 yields 15.4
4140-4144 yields 15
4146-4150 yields 15.8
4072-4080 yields 15.9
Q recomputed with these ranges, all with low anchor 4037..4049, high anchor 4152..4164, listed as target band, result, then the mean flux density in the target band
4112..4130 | 0.094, 14.9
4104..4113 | 0.223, 13.2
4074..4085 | 0.100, 14.8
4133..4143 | 0.053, 15.5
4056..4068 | 0.068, 15.3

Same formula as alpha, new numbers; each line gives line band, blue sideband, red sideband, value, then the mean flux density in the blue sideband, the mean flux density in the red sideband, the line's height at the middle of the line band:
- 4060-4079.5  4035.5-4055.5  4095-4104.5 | -4.1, 16.6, 9.28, 13.3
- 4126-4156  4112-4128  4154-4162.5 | 0.2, 14.8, 15.9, 15.4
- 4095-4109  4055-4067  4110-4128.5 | 4.1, 15.3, 14.7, 14.9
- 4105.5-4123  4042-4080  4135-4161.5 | 1.6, 16.2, 15.7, 15.9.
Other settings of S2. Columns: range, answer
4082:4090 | 15.7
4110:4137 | 14.9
